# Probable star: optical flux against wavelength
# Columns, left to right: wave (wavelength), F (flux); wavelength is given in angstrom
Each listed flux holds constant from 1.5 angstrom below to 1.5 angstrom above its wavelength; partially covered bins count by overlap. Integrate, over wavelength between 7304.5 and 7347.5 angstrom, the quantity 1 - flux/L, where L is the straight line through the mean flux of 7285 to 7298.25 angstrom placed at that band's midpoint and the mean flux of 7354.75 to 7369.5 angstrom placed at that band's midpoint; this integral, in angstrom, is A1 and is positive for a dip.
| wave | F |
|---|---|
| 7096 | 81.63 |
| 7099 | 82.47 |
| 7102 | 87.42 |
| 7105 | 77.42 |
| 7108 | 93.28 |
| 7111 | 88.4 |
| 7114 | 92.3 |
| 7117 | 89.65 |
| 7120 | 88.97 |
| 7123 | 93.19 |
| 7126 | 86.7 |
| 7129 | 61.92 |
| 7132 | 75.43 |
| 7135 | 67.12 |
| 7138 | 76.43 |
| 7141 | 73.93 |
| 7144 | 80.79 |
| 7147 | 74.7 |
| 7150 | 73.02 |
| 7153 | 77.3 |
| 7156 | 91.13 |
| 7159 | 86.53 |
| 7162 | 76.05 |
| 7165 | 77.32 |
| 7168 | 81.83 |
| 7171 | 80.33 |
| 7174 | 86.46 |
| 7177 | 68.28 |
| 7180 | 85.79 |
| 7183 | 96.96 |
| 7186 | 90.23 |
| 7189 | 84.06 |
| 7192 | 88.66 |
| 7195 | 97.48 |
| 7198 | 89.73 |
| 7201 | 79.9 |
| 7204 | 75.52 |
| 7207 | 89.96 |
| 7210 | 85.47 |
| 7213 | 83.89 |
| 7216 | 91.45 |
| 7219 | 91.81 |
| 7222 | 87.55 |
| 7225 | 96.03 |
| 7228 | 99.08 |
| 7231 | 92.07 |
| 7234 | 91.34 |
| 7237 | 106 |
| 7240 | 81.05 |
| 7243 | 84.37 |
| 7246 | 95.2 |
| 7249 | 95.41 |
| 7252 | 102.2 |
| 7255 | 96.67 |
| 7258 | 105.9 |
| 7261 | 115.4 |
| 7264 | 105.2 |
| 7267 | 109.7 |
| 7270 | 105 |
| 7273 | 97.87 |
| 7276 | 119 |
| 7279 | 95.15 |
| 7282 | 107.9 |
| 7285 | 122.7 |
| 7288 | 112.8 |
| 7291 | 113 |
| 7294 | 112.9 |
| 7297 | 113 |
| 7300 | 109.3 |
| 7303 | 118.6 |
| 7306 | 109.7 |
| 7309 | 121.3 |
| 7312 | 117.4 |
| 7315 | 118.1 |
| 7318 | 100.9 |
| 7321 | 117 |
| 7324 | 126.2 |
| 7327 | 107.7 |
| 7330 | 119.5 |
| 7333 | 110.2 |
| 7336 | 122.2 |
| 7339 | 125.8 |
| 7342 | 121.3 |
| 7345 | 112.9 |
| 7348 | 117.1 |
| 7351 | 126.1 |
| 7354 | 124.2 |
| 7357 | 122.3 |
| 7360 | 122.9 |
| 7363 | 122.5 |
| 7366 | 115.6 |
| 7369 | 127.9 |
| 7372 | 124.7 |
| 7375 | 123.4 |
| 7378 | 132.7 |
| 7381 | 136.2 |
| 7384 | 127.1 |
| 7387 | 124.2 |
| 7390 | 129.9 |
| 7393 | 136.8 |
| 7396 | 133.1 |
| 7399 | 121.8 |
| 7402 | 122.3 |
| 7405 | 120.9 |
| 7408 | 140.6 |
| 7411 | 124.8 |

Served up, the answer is 0.5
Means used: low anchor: 114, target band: 116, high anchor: 122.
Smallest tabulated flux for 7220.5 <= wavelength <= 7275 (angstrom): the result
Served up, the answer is 81.05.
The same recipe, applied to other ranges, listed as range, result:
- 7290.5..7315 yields 109.3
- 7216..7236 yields 87.55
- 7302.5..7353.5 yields 100.9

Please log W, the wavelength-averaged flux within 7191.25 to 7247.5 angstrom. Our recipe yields 89.8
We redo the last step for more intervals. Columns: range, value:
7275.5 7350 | 115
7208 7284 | 97.7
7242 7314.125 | 108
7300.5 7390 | 121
